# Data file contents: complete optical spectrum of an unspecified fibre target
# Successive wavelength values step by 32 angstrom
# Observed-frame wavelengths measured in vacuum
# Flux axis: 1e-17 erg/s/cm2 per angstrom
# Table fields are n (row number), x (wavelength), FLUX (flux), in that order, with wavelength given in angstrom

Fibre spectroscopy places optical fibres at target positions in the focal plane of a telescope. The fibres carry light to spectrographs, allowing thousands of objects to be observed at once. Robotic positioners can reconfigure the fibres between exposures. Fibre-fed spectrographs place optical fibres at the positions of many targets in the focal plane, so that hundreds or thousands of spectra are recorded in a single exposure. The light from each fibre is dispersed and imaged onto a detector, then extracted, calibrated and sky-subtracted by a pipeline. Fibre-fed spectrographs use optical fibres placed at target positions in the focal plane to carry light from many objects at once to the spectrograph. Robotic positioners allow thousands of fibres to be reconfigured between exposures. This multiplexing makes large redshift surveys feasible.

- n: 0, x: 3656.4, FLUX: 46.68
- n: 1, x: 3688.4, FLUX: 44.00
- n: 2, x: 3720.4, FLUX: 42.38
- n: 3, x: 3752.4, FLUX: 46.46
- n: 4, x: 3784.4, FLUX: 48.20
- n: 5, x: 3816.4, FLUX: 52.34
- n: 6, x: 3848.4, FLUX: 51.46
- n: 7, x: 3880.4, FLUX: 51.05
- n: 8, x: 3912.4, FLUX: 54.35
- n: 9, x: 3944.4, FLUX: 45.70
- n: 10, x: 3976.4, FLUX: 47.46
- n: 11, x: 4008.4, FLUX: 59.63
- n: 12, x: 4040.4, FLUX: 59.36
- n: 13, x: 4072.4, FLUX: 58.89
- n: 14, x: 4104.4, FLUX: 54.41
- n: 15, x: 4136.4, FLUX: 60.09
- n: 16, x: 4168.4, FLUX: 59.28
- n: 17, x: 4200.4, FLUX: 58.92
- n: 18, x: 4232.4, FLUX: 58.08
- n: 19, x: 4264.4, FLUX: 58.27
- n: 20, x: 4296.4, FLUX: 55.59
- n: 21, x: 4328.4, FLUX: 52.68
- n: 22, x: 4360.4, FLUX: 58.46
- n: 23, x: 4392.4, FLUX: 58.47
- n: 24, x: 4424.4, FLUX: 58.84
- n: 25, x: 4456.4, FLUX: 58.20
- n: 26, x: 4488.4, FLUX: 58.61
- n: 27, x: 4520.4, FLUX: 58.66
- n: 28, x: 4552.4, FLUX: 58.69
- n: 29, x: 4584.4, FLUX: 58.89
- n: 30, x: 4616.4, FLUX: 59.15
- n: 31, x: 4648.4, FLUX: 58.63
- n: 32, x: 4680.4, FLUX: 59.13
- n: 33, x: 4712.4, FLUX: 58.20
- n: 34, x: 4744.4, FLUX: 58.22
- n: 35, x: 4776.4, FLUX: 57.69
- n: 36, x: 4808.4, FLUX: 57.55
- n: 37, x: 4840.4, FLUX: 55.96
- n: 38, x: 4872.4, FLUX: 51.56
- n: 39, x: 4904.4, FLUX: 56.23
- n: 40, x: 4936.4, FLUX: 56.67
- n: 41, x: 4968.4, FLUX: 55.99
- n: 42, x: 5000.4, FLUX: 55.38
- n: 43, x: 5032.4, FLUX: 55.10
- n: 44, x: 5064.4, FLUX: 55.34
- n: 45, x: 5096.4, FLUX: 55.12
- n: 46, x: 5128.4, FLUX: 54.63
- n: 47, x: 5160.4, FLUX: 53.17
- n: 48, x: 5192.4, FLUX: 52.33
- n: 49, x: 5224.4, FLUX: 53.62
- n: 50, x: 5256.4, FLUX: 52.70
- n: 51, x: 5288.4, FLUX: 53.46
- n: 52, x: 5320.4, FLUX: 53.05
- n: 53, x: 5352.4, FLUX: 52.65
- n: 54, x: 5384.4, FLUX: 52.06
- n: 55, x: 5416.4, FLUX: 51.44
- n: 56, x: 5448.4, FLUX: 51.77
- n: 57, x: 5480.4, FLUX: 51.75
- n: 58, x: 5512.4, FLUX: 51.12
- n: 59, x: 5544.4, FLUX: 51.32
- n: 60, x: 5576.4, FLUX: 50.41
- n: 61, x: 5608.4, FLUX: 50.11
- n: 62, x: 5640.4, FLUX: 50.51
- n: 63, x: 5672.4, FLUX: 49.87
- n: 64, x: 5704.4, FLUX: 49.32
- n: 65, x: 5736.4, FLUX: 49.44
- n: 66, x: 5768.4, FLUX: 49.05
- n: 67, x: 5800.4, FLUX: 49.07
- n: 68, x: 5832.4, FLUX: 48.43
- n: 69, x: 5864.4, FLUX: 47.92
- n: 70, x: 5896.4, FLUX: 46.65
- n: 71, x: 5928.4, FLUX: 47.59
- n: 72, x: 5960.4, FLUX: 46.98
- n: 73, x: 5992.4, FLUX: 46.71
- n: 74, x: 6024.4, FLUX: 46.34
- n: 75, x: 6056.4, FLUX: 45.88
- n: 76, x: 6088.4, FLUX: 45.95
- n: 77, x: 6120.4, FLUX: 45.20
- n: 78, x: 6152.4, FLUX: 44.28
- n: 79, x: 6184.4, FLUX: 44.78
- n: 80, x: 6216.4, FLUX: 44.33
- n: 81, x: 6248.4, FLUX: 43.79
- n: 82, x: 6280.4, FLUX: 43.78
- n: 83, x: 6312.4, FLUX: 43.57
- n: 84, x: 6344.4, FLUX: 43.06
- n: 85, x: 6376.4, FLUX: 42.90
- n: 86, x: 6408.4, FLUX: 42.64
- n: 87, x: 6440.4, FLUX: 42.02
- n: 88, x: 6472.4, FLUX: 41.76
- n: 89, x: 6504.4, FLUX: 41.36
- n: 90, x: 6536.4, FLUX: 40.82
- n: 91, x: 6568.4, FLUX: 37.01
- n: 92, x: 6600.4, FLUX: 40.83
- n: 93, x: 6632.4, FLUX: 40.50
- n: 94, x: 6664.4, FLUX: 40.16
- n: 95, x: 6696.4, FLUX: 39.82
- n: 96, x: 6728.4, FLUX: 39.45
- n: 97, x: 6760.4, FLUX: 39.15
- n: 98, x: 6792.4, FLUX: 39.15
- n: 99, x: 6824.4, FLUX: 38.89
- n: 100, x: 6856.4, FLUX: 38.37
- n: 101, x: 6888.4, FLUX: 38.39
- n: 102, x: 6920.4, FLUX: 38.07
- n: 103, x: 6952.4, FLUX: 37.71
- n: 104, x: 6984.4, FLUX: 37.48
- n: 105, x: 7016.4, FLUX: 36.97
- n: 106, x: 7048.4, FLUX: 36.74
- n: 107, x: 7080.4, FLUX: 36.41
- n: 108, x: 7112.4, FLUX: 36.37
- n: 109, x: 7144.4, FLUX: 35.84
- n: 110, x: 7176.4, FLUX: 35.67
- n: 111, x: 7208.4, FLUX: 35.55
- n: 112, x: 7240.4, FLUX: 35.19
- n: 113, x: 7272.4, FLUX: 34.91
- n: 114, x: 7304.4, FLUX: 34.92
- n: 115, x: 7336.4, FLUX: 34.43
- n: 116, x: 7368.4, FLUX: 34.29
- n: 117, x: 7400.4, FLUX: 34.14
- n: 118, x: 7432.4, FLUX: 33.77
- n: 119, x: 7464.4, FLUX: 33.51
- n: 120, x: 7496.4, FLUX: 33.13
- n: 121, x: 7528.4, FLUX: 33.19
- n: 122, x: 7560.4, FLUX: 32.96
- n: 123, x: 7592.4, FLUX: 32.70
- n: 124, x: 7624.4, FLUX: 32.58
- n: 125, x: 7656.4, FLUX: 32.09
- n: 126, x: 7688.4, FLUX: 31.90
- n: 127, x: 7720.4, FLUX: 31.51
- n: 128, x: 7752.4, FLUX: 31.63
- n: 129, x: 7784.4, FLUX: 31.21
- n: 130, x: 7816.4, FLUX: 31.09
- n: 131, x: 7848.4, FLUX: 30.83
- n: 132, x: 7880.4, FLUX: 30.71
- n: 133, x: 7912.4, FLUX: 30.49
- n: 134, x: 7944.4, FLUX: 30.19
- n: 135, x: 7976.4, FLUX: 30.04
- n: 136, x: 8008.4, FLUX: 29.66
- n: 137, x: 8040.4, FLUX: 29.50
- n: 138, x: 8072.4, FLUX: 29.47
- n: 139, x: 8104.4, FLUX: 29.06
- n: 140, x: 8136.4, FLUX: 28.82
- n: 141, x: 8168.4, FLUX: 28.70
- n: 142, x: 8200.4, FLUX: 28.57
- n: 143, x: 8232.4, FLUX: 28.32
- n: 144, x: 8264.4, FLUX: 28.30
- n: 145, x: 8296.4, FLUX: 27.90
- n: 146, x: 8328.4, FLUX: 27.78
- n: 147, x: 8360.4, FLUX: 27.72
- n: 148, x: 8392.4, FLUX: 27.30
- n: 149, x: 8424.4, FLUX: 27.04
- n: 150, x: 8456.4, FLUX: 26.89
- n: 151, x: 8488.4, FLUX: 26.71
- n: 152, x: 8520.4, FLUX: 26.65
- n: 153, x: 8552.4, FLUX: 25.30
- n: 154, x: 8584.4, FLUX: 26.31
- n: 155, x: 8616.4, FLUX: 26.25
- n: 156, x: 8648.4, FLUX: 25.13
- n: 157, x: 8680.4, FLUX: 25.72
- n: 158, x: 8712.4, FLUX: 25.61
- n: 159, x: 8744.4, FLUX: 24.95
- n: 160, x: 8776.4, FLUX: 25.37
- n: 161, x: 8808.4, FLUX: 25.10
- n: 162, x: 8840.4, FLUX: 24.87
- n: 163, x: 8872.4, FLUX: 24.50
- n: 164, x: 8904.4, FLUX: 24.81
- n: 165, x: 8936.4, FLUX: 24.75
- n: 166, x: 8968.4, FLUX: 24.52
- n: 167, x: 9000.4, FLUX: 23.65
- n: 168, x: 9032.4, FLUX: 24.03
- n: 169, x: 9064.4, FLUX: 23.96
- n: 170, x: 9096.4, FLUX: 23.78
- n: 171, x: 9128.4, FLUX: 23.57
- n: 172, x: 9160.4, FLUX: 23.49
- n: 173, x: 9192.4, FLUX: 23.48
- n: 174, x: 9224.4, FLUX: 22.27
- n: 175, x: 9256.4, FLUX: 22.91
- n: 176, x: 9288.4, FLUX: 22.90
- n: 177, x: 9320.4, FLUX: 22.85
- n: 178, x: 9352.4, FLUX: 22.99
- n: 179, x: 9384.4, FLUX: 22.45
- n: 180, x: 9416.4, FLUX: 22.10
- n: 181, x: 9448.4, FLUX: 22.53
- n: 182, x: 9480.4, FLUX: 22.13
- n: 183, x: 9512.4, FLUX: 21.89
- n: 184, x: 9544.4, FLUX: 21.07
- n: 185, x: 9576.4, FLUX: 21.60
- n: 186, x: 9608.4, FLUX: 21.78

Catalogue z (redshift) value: 0.00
